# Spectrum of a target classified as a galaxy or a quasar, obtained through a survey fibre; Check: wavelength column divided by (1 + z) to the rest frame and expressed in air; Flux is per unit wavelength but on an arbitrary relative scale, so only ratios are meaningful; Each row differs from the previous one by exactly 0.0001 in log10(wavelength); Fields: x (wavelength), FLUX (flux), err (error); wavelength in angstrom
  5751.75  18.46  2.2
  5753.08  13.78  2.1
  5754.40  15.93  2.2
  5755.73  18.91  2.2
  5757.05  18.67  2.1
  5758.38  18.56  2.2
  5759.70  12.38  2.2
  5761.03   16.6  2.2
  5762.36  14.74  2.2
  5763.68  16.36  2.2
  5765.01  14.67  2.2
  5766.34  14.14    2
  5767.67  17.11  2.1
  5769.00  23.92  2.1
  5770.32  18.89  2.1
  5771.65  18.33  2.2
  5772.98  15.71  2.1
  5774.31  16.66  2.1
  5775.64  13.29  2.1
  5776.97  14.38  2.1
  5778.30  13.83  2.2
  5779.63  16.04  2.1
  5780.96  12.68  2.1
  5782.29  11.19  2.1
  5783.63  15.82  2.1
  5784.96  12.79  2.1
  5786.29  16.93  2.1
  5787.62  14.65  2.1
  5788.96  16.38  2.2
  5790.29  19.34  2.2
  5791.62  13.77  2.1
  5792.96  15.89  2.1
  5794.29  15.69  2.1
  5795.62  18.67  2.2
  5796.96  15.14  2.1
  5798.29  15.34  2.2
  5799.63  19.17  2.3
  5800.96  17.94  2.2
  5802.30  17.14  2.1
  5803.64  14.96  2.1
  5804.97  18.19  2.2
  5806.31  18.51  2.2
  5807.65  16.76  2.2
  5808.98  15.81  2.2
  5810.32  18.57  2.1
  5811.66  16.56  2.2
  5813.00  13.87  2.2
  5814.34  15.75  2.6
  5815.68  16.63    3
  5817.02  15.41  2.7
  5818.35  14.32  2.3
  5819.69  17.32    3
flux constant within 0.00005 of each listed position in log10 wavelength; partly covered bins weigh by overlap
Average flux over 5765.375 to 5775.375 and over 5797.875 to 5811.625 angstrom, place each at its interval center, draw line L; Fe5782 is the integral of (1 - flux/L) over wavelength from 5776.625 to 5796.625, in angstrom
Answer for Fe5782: 2.5 angstrom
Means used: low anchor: 17.5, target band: 15.2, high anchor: 17.2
